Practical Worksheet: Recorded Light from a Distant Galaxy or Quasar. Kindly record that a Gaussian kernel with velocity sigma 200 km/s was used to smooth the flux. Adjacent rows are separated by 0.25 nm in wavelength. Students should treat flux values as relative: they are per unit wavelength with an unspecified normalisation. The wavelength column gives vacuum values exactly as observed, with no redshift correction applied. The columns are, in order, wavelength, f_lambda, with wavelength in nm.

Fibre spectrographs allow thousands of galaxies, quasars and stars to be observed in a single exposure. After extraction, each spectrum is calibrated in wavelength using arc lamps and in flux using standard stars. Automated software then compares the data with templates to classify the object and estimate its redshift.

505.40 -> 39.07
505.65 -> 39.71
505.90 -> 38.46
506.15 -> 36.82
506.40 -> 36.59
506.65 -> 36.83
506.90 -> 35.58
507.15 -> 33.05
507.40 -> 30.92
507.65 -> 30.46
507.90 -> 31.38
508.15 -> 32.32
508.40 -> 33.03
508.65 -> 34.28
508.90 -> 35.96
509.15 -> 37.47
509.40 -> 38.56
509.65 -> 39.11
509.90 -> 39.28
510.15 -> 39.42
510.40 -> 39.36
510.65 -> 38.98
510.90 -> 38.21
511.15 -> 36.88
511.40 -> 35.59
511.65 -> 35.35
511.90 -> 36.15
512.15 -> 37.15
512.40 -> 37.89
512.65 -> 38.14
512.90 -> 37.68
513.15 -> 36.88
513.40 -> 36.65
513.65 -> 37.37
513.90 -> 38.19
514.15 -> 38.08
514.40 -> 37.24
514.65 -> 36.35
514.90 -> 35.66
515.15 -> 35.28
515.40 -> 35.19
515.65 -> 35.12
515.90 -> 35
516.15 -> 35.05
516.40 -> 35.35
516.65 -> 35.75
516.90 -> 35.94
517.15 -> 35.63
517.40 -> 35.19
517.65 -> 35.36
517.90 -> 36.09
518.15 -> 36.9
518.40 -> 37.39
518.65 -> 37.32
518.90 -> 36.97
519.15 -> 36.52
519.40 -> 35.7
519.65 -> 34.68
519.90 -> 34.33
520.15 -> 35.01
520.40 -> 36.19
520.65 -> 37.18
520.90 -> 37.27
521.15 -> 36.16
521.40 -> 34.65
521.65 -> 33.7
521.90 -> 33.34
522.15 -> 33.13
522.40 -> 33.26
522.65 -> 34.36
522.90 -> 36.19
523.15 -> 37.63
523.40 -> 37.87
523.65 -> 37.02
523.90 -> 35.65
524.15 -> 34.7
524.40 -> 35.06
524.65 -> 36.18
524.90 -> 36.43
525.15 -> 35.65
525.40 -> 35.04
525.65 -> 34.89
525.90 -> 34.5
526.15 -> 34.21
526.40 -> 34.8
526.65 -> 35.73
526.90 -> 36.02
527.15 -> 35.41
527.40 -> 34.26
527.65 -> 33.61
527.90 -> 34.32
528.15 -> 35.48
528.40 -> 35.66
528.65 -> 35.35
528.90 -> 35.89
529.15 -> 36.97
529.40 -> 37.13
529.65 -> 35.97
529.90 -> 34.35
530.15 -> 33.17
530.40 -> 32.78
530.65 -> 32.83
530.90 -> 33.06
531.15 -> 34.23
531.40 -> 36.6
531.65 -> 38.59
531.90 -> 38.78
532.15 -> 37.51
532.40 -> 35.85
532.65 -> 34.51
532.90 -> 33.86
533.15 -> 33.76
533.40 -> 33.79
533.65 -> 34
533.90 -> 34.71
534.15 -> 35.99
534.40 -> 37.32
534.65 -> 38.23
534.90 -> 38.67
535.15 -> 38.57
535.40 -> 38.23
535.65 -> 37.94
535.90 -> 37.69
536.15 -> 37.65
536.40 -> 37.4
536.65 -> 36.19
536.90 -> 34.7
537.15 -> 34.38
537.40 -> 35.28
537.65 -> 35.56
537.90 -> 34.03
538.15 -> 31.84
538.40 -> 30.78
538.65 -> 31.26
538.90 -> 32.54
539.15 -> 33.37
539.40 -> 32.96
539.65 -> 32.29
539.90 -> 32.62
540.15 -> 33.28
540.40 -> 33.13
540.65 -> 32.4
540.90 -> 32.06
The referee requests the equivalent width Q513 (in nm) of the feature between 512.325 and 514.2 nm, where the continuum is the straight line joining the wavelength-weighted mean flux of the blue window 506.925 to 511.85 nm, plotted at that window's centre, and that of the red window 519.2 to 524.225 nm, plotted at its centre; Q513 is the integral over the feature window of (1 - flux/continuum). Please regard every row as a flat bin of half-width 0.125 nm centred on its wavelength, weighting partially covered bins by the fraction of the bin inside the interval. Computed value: -0.10 nm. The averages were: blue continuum 35.8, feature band 37.6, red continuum 35.4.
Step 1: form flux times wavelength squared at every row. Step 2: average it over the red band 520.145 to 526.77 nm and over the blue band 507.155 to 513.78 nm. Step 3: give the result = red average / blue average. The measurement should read 1.0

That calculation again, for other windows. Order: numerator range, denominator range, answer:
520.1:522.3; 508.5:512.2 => 0.98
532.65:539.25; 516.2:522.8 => 1.06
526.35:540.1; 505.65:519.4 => 1.05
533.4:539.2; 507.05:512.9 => 1.09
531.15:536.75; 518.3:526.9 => 1.07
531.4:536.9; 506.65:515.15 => 1.10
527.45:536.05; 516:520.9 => 1.05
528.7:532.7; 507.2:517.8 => 1.05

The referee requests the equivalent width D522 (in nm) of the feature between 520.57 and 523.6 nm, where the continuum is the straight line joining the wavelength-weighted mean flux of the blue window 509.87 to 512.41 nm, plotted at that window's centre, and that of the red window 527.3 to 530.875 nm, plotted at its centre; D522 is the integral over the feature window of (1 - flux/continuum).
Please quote 0.04 nm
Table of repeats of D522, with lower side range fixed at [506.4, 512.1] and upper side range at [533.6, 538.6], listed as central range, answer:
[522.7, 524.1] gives -0.029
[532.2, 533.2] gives 0.032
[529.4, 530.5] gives 0.045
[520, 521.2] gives -0.015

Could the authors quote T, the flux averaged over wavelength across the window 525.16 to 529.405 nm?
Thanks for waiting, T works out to 35.2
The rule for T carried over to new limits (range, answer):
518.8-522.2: 35.4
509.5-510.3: 39.3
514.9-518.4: 35.6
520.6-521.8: 35.7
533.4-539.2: 35.5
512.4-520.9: 36.3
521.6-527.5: 35.2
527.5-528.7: 34.8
